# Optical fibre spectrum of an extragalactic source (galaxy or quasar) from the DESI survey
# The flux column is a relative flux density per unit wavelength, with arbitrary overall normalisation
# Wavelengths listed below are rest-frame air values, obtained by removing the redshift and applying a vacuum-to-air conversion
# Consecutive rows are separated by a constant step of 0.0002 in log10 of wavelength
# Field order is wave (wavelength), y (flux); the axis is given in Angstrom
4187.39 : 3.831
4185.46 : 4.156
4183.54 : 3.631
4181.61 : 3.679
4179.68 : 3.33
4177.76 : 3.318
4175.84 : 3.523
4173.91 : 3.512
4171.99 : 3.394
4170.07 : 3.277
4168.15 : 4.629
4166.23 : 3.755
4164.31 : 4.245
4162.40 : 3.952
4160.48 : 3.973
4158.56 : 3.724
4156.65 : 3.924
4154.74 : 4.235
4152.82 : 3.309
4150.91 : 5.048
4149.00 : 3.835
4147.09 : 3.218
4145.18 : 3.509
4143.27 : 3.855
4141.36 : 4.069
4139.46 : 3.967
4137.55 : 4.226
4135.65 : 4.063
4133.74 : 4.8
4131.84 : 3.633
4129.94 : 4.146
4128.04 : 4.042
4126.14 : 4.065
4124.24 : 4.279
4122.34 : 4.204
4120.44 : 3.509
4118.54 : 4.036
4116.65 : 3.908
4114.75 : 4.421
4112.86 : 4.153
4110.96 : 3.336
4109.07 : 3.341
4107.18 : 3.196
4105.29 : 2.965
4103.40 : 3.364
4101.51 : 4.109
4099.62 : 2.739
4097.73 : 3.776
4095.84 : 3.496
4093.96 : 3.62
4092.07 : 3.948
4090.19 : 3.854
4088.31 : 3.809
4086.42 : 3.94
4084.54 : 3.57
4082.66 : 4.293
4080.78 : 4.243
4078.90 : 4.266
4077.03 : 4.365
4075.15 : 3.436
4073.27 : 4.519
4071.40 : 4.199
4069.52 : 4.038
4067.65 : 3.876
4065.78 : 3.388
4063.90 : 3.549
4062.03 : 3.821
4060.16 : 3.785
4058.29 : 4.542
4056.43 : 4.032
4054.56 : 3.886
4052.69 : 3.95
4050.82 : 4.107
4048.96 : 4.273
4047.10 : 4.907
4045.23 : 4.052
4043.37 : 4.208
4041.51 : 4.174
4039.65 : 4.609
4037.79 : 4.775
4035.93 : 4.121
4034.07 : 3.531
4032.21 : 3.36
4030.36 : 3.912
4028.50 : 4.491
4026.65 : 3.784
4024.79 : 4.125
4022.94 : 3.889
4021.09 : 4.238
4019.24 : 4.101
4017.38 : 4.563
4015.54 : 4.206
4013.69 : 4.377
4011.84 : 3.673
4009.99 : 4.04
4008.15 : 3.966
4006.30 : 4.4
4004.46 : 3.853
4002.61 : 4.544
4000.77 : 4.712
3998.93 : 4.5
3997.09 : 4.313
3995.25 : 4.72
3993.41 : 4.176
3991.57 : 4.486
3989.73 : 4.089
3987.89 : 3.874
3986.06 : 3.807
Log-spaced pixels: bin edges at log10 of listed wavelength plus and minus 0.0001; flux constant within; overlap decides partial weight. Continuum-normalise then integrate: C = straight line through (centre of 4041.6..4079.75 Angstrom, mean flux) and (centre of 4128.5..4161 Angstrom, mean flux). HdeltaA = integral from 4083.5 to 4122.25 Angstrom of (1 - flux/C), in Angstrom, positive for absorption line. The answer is 3.4 Angstrom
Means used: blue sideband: 4.06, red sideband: 3.97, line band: 3.67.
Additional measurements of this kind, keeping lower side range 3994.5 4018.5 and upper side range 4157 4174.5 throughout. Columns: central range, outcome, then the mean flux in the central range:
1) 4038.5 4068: 0.6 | 4.08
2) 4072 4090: 0.2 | 4.04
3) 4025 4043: 0.5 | 4.09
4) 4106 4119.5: 0.8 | 3.76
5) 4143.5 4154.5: 0.2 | 3.82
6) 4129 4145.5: -0.5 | 4.05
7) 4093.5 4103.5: 1.3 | 3.52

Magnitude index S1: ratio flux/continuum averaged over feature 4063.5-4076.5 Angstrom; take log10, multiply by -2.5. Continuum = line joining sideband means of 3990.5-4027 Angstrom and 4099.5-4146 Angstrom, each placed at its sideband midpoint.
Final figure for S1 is 0.04 mag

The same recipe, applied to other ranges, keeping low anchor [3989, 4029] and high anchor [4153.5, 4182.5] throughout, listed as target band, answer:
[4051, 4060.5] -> 0.01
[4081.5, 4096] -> 0.04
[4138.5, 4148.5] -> 0.03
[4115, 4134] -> -0.04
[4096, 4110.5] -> 0.18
